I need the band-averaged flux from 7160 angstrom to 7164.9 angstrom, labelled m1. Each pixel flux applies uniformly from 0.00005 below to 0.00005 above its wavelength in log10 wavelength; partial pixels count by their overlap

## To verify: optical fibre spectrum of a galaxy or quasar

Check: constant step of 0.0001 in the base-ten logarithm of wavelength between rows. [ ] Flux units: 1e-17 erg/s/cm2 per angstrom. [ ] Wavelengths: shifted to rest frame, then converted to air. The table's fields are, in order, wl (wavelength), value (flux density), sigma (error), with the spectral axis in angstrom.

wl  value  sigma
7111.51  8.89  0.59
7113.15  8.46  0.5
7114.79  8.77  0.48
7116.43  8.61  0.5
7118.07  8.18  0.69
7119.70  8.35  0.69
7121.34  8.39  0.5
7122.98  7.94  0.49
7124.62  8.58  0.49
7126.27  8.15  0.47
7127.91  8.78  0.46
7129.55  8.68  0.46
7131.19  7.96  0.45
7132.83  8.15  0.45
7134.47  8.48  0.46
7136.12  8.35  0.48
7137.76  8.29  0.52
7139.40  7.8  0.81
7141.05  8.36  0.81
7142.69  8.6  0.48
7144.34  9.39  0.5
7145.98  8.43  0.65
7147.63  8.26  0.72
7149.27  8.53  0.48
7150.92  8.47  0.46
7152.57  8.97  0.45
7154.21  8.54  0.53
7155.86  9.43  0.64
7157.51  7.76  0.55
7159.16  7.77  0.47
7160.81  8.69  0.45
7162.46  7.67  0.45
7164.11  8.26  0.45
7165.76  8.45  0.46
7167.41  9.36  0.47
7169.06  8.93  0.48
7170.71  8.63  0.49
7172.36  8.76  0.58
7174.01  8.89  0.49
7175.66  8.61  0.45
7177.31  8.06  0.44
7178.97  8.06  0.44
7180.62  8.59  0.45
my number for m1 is 8.2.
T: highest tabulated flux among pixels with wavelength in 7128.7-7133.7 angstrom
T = 8.68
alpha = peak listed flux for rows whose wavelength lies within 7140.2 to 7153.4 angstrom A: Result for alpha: 9.39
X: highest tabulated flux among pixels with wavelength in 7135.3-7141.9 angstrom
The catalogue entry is 8.36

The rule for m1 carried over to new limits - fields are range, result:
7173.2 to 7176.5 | 8.76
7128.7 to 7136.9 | 8.33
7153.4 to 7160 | 8.37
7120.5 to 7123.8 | 8.17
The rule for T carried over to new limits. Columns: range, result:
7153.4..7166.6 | 9.43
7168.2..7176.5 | 8.93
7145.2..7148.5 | 8.43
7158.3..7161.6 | 8.69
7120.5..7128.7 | 8.78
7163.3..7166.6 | 8.45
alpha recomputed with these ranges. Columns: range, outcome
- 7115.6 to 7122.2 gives 8.61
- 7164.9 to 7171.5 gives 9.36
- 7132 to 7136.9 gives 8.48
